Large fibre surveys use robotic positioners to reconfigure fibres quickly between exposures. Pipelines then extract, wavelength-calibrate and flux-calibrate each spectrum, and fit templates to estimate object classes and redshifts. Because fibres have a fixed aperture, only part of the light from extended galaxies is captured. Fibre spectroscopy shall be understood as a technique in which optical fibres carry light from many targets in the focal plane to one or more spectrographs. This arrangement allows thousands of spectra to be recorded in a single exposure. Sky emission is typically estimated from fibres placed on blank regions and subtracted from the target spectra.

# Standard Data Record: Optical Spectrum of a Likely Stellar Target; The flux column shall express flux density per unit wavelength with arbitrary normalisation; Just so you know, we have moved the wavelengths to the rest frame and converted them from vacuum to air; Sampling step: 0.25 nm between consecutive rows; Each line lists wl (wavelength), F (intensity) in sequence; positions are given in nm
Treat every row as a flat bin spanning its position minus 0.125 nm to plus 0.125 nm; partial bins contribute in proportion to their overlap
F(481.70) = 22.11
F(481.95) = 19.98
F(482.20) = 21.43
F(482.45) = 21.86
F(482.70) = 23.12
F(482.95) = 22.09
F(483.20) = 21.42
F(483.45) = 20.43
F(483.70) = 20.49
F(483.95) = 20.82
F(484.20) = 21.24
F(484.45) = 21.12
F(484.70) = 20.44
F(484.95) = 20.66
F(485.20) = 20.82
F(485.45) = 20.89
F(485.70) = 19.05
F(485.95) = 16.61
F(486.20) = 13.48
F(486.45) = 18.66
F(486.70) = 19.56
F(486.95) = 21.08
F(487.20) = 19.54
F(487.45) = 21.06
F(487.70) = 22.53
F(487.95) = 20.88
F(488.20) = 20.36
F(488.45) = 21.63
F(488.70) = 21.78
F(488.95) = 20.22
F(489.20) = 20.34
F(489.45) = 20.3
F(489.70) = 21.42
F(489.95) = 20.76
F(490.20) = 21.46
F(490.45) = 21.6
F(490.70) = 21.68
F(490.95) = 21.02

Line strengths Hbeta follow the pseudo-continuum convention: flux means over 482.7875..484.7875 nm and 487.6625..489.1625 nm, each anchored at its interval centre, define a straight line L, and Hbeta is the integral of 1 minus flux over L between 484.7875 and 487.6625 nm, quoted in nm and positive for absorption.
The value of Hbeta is 0.24 nm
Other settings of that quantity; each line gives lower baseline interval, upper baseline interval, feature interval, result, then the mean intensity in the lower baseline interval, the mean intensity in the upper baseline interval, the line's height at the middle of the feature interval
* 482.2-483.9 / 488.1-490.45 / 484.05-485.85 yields 0.068 nm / 21.5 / 21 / 21.4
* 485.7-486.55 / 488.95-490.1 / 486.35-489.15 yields -0.326 nm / 16.6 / 20.7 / 18.5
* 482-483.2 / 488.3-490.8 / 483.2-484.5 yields 0.054 nm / 21.9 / 21.1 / 21.8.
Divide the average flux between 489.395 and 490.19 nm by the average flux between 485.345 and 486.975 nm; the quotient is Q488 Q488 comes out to 1.15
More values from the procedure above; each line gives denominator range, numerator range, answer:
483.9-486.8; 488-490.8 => 1.08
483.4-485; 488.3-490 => 1.01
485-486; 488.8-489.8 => 1.05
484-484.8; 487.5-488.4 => 1.02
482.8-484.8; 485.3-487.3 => 0.89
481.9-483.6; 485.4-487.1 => 0.85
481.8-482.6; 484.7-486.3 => 0.89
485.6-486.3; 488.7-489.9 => 1.26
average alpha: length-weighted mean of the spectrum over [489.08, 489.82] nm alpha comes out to 20.7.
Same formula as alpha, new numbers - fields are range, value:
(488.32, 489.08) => 21.2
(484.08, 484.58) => 21.2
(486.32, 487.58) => 20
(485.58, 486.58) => 17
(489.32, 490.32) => 21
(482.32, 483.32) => 22.1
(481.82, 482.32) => 20.7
